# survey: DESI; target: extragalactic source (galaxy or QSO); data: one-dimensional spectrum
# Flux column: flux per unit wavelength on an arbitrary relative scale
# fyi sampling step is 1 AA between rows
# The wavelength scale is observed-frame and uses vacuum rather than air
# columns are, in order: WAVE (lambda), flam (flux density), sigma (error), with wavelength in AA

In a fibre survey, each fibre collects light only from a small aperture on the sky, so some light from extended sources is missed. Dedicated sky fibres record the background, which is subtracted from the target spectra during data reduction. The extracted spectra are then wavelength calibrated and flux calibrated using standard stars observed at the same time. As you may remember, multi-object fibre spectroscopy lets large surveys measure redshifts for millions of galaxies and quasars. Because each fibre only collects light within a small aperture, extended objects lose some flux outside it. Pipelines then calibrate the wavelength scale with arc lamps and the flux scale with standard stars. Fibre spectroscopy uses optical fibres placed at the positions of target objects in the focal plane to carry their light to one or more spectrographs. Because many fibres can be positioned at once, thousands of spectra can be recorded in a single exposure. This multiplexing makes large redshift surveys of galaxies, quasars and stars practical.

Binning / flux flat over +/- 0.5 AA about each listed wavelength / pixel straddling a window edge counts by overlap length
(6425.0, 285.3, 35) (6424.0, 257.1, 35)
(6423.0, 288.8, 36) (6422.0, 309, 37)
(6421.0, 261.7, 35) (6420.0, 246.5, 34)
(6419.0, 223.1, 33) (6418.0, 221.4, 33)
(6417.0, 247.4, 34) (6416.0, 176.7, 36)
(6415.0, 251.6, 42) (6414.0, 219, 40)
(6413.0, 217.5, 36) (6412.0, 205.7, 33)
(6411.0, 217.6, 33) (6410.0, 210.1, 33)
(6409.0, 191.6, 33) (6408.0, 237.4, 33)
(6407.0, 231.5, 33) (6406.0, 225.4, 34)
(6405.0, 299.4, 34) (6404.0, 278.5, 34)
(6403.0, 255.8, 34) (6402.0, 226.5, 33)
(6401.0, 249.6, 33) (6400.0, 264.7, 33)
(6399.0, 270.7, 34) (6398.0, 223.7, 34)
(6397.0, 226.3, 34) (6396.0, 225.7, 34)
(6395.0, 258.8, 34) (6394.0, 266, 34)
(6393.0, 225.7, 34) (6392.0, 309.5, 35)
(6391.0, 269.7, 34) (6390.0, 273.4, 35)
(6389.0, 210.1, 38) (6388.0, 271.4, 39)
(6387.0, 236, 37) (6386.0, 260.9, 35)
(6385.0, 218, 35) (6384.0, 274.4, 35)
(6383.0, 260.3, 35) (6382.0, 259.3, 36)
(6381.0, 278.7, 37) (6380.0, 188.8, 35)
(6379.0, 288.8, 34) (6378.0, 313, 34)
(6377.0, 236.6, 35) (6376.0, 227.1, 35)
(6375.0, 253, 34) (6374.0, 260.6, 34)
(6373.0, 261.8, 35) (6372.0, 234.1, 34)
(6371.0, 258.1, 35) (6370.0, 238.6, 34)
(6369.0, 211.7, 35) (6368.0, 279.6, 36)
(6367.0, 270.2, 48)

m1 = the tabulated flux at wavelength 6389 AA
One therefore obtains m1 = 210.1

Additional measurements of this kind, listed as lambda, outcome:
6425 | 285.3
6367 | 270.2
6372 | 234.1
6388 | 271.4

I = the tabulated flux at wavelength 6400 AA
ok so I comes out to 264.7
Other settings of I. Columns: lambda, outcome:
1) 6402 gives 226.5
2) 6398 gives 223.7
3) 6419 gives 223.1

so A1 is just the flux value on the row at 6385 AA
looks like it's 218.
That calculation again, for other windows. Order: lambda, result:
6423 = 288.8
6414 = 219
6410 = 210.1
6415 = 251.6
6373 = 261.8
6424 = 257.1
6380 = 188.8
